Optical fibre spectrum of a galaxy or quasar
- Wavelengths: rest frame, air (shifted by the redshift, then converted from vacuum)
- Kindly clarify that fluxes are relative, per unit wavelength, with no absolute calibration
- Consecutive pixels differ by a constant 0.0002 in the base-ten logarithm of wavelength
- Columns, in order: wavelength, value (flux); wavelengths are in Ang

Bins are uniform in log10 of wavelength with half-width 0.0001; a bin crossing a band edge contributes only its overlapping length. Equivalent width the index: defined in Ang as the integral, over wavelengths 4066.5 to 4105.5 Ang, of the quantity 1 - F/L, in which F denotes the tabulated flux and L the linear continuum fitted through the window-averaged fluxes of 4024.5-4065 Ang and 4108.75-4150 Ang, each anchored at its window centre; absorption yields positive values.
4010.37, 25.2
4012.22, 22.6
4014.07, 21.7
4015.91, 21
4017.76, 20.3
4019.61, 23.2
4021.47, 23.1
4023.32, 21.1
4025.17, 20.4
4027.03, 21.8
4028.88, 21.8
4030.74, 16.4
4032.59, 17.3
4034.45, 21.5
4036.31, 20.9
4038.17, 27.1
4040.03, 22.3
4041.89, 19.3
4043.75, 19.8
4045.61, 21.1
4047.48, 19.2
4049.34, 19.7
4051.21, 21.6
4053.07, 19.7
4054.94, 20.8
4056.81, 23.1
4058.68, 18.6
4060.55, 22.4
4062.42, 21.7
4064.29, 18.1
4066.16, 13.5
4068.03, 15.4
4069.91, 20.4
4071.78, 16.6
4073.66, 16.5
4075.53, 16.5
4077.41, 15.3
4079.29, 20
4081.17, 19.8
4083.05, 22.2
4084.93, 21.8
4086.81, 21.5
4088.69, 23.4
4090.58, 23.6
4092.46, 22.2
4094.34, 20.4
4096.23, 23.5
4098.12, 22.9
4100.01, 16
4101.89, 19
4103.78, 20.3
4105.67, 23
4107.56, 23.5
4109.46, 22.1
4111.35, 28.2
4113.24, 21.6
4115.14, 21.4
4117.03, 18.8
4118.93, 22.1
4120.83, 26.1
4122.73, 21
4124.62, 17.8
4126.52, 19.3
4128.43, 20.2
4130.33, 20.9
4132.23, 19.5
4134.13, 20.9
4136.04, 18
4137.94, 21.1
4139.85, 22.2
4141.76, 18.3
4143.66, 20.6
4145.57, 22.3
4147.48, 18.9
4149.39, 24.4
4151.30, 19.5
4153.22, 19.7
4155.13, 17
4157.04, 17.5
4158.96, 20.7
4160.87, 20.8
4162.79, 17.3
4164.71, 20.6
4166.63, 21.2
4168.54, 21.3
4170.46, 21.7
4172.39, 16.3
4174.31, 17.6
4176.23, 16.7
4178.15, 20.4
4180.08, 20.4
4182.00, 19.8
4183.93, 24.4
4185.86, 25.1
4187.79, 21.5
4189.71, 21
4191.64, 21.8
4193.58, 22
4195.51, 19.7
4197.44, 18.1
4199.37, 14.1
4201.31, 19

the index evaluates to 2.0 Ang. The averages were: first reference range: 20.7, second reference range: 21.1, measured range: 19.8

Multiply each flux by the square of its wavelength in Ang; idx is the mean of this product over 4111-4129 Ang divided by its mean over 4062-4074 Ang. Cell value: 1.27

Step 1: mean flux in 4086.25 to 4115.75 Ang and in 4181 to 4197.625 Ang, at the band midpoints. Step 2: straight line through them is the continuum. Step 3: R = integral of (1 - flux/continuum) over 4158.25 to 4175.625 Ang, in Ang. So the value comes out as 1.7 Ang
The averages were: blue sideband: 22.1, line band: 19.6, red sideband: 21.6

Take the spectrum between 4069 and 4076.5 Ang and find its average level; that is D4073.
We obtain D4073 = 17.5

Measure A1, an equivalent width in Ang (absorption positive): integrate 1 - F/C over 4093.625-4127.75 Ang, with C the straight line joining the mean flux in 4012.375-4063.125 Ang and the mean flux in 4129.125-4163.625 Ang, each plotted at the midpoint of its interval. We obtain -2.0 Ang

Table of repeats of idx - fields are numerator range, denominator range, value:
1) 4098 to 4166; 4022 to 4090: 1.07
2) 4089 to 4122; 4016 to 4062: 1.09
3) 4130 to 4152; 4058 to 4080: 1.19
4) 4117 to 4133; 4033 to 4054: 1.03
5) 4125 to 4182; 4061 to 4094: 1.06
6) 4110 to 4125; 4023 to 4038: 1.14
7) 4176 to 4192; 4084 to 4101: 1.03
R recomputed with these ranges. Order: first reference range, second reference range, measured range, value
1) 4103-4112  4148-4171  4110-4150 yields 1.5 Ang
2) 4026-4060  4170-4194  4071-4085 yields 1.5 Ang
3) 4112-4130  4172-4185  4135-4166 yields 0.5 Ang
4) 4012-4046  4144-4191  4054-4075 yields 2.2 Ang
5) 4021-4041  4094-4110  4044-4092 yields 3.3 Ang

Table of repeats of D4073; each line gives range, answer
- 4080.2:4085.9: 21.3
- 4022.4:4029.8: 21.3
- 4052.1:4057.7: 21.2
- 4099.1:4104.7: 18.5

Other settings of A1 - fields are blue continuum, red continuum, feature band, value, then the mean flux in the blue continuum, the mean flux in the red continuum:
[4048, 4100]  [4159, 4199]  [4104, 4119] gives -1.8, 20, 20.3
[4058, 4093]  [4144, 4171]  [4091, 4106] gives -1.0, 19.4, 20.2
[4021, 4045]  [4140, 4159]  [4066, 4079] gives 2.5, 21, 19.9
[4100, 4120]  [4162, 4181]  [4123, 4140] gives 0.8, 21.7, 19.4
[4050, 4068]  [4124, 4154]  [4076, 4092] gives -0.8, 19.7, 20.2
